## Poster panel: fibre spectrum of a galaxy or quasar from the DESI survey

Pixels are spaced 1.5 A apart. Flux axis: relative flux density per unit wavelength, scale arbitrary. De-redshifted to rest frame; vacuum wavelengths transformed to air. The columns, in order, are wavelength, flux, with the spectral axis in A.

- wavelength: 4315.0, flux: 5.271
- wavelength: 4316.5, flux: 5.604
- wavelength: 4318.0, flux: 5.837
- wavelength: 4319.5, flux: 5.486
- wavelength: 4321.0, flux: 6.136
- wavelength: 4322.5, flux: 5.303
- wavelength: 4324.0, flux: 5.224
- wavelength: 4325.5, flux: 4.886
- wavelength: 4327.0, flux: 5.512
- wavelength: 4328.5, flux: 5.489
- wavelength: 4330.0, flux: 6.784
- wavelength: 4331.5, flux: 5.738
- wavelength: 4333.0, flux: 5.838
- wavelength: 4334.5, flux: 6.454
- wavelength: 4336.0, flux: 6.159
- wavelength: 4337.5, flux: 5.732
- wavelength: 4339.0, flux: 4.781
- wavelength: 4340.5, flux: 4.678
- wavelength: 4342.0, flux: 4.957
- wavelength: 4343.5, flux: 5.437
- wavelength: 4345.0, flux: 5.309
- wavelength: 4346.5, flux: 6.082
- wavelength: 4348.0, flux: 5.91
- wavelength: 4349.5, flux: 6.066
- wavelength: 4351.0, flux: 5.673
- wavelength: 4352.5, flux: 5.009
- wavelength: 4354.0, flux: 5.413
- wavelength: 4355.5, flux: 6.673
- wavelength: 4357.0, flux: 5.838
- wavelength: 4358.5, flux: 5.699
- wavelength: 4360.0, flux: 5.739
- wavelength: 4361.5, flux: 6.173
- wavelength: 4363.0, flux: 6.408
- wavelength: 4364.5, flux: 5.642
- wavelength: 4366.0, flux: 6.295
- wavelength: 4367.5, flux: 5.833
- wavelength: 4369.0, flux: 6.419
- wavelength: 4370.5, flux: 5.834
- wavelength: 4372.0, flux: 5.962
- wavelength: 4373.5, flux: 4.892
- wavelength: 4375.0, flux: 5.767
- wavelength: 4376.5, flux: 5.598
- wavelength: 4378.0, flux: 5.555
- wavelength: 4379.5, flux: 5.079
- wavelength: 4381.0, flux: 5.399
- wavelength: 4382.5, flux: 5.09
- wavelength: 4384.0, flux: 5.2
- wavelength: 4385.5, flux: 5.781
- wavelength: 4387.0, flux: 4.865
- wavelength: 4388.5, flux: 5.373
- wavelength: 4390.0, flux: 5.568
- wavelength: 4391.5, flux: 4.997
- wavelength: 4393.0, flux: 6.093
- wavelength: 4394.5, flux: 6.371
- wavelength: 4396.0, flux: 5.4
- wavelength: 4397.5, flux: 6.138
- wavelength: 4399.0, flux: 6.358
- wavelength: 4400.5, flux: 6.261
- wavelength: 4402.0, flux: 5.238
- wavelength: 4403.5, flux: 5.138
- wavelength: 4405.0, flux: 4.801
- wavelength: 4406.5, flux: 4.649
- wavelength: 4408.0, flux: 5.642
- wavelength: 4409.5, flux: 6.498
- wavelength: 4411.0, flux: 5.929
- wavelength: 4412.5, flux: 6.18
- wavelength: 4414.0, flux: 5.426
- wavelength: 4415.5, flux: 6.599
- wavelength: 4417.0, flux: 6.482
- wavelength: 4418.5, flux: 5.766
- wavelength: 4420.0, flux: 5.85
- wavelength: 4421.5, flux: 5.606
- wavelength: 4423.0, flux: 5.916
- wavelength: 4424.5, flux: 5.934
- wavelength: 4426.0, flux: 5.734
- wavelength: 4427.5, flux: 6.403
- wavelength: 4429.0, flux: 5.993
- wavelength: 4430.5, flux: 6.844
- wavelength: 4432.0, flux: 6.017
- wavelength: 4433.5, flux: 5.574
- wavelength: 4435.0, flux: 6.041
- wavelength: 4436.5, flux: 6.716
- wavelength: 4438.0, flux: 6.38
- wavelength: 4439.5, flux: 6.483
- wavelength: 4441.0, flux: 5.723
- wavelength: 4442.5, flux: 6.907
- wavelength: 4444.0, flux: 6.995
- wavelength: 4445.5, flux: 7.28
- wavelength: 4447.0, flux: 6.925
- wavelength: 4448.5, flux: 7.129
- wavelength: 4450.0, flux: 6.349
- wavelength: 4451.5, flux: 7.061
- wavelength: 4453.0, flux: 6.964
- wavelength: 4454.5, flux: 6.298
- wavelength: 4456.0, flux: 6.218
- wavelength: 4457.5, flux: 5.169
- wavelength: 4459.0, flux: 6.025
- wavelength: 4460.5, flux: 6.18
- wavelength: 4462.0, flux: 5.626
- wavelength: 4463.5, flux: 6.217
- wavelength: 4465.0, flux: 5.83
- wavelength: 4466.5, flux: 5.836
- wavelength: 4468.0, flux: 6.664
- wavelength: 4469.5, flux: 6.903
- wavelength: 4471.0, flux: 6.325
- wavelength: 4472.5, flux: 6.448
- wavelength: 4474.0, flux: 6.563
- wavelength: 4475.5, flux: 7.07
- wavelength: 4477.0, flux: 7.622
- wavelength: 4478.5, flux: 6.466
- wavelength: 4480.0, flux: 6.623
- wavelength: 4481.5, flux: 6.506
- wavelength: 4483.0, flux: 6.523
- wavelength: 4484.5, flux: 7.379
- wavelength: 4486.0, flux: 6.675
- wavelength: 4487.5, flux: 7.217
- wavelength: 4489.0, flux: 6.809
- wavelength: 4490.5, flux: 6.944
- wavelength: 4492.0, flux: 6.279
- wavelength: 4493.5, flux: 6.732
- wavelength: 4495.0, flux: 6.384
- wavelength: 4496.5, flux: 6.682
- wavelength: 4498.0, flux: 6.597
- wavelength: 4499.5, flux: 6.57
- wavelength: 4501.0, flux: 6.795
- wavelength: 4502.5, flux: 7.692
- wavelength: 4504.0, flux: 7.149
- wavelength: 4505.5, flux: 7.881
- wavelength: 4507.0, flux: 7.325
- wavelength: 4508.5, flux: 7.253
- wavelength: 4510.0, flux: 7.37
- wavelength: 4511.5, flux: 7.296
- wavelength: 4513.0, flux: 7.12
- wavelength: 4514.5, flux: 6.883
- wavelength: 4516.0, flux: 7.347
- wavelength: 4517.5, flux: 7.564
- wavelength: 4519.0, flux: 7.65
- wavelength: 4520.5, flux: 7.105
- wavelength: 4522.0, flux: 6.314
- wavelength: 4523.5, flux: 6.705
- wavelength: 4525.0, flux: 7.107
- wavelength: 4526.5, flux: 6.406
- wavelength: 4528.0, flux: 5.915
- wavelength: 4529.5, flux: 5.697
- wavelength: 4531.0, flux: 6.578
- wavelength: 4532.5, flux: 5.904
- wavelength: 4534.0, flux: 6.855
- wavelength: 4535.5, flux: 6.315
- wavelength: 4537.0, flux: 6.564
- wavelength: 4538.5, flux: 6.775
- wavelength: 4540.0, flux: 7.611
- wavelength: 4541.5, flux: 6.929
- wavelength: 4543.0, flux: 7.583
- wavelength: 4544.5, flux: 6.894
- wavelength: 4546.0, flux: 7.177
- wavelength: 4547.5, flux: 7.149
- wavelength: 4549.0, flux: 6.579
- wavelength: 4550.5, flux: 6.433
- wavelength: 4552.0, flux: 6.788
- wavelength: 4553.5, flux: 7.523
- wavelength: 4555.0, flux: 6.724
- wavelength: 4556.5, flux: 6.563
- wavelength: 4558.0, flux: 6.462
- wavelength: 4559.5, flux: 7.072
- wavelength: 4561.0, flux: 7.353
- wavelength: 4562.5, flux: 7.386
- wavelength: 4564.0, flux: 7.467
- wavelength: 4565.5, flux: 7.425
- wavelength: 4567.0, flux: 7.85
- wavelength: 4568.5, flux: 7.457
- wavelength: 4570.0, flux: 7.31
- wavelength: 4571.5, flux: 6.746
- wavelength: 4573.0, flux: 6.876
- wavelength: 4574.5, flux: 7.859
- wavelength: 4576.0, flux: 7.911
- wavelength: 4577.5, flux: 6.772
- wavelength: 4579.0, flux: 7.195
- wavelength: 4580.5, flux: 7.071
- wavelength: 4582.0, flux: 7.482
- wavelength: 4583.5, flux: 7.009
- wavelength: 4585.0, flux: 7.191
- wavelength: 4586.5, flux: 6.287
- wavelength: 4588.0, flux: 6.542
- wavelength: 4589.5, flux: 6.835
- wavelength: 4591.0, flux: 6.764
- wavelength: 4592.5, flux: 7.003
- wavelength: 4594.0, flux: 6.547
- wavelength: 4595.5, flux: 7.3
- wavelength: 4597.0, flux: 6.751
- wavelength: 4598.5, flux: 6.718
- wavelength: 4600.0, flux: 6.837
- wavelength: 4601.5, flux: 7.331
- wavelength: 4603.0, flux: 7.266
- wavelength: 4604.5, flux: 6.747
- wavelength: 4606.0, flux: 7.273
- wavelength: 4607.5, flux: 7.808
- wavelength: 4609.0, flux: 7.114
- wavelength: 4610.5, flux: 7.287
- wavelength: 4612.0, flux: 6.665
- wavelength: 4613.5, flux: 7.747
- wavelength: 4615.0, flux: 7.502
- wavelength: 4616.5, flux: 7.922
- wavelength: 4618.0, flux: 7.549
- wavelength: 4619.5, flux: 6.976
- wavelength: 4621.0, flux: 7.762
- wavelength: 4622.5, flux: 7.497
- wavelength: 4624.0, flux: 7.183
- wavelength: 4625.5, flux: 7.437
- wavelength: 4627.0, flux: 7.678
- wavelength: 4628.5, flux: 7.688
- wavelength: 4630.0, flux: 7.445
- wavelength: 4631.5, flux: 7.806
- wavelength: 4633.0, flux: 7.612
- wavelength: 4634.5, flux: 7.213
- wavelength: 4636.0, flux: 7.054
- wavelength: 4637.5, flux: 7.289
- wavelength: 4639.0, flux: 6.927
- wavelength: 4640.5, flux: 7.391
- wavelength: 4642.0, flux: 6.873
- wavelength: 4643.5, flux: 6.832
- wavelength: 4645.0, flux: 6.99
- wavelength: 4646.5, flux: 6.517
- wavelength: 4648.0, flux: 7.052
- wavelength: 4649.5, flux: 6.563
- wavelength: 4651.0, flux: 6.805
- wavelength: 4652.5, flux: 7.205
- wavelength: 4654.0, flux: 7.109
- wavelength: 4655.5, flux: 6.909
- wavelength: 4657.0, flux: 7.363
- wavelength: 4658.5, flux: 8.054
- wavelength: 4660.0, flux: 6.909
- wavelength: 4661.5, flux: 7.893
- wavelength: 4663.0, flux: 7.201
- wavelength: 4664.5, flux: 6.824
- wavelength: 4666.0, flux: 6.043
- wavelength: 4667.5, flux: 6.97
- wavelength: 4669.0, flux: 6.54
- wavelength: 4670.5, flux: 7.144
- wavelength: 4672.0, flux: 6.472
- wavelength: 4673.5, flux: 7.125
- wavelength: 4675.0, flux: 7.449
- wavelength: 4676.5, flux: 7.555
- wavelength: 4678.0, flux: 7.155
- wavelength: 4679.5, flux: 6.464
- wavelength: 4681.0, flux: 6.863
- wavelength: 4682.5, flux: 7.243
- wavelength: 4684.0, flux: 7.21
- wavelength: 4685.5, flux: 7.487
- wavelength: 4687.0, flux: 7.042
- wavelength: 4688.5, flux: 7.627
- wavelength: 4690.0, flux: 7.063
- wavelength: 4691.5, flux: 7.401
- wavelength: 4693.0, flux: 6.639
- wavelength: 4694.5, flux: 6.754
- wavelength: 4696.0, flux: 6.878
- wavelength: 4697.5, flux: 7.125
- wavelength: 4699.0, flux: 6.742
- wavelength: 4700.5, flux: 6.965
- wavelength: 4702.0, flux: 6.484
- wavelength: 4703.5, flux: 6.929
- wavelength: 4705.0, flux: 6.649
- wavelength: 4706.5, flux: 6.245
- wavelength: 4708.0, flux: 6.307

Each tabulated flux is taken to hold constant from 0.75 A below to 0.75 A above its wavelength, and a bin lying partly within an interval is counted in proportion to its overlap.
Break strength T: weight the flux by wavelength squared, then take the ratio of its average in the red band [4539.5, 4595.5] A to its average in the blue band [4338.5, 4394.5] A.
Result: 1.4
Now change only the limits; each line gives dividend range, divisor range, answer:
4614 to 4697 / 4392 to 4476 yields 1.28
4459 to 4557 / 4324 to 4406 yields 1.28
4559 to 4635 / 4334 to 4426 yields 1.40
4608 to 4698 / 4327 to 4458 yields 1.36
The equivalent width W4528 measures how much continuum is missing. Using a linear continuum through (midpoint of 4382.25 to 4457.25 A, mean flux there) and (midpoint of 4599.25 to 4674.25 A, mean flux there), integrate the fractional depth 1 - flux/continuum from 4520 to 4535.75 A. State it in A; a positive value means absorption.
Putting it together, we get 0.39 A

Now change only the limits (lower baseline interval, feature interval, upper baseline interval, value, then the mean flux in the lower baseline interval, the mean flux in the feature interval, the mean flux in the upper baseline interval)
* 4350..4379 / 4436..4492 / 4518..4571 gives -1.3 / 5.81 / 6.56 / 6.91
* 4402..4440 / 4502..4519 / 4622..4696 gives -2.6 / 5.93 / 7.36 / 7.13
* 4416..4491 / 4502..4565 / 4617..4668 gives -2.0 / 6.42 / 6.96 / 7.2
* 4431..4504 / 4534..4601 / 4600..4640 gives 0.6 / 6.56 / 7.02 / 7.37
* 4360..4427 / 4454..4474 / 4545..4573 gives 0.5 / 5.72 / 6.15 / 7.07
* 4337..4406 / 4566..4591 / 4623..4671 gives -1.4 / 5.62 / 7.14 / 7.14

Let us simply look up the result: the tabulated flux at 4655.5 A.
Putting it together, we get 6.909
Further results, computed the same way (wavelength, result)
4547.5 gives 7.149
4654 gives 7.109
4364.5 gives 5.642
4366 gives 6.295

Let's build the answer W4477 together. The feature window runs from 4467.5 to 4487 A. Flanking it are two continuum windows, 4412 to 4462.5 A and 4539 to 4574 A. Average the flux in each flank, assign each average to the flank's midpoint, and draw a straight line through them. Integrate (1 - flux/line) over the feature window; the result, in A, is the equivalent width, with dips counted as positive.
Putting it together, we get -0.6 A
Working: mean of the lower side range 6.26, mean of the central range 6.76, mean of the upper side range 7.11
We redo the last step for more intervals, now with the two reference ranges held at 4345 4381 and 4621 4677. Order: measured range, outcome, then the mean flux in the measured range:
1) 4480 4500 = -1.0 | 6.71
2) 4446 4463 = -0.4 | 6.37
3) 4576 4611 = -0.7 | 7.02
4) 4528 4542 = 0.2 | 6.54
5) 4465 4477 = -0.5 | 6.57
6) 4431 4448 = -0.9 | 6.47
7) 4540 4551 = -0.6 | 7.02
